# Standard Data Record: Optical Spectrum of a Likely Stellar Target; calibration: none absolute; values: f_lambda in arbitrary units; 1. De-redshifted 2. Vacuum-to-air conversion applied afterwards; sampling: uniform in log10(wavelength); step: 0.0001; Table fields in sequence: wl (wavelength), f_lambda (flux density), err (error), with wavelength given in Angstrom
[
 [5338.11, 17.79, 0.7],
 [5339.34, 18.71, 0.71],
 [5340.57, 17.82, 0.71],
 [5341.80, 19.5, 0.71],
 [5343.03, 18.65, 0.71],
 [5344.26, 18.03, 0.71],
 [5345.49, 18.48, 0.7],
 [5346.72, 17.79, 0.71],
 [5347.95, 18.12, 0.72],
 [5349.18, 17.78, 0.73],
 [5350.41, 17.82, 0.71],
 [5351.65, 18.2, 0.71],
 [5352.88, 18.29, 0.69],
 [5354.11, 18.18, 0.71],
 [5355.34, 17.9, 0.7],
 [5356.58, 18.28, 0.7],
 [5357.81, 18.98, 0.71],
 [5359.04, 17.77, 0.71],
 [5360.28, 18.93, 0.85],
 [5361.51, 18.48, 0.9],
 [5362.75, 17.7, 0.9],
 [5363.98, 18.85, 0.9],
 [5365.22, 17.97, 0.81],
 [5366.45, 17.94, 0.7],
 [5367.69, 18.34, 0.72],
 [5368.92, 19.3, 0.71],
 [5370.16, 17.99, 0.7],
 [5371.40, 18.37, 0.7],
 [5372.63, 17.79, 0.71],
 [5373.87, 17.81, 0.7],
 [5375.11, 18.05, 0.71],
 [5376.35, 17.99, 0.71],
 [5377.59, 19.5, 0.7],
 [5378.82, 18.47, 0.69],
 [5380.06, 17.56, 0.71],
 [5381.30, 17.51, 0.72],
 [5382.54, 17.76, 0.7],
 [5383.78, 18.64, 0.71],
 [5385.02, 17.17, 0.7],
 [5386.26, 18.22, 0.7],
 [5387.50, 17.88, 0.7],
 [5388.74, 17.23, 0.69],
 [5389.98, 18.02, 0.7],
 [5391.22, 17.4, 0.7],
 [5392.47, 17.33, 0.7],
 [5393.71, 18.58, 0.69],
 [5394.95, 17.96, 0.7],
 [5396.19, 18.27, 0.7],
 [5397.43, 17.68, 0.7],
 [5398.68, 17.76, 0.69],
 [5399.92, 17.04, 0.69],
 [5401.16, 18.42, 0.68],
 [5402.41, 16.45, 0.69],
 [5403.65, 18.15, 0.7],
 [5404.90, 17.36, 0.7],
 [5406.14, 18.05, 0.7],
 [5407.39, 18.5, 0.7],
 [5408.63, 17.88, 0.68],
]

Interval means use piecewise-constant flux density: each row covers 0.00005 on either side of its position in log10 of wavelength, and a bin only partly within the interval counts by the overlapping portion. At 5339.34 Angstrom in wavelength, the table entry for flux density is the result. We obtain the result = 18.71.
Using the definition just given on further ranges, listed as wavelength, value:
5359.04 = 17.77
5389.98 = 18.02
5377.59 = 19.5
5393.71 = 18.58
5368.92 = 19.3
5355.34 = 17.9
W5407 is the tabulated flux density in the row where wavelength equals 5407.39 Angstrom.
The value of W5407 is 18.5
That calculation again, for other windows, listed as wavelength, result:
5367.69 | 18.34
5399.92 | 17.04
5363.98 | 18.85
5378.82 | 18.47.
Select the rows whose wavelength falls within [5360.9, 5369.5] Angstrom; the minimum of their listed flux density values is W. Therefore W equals 17.7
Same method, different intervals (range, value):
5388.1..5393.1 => 17.23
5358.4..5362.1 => 17.77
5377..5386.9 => 17.17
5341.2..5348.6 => 17.79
